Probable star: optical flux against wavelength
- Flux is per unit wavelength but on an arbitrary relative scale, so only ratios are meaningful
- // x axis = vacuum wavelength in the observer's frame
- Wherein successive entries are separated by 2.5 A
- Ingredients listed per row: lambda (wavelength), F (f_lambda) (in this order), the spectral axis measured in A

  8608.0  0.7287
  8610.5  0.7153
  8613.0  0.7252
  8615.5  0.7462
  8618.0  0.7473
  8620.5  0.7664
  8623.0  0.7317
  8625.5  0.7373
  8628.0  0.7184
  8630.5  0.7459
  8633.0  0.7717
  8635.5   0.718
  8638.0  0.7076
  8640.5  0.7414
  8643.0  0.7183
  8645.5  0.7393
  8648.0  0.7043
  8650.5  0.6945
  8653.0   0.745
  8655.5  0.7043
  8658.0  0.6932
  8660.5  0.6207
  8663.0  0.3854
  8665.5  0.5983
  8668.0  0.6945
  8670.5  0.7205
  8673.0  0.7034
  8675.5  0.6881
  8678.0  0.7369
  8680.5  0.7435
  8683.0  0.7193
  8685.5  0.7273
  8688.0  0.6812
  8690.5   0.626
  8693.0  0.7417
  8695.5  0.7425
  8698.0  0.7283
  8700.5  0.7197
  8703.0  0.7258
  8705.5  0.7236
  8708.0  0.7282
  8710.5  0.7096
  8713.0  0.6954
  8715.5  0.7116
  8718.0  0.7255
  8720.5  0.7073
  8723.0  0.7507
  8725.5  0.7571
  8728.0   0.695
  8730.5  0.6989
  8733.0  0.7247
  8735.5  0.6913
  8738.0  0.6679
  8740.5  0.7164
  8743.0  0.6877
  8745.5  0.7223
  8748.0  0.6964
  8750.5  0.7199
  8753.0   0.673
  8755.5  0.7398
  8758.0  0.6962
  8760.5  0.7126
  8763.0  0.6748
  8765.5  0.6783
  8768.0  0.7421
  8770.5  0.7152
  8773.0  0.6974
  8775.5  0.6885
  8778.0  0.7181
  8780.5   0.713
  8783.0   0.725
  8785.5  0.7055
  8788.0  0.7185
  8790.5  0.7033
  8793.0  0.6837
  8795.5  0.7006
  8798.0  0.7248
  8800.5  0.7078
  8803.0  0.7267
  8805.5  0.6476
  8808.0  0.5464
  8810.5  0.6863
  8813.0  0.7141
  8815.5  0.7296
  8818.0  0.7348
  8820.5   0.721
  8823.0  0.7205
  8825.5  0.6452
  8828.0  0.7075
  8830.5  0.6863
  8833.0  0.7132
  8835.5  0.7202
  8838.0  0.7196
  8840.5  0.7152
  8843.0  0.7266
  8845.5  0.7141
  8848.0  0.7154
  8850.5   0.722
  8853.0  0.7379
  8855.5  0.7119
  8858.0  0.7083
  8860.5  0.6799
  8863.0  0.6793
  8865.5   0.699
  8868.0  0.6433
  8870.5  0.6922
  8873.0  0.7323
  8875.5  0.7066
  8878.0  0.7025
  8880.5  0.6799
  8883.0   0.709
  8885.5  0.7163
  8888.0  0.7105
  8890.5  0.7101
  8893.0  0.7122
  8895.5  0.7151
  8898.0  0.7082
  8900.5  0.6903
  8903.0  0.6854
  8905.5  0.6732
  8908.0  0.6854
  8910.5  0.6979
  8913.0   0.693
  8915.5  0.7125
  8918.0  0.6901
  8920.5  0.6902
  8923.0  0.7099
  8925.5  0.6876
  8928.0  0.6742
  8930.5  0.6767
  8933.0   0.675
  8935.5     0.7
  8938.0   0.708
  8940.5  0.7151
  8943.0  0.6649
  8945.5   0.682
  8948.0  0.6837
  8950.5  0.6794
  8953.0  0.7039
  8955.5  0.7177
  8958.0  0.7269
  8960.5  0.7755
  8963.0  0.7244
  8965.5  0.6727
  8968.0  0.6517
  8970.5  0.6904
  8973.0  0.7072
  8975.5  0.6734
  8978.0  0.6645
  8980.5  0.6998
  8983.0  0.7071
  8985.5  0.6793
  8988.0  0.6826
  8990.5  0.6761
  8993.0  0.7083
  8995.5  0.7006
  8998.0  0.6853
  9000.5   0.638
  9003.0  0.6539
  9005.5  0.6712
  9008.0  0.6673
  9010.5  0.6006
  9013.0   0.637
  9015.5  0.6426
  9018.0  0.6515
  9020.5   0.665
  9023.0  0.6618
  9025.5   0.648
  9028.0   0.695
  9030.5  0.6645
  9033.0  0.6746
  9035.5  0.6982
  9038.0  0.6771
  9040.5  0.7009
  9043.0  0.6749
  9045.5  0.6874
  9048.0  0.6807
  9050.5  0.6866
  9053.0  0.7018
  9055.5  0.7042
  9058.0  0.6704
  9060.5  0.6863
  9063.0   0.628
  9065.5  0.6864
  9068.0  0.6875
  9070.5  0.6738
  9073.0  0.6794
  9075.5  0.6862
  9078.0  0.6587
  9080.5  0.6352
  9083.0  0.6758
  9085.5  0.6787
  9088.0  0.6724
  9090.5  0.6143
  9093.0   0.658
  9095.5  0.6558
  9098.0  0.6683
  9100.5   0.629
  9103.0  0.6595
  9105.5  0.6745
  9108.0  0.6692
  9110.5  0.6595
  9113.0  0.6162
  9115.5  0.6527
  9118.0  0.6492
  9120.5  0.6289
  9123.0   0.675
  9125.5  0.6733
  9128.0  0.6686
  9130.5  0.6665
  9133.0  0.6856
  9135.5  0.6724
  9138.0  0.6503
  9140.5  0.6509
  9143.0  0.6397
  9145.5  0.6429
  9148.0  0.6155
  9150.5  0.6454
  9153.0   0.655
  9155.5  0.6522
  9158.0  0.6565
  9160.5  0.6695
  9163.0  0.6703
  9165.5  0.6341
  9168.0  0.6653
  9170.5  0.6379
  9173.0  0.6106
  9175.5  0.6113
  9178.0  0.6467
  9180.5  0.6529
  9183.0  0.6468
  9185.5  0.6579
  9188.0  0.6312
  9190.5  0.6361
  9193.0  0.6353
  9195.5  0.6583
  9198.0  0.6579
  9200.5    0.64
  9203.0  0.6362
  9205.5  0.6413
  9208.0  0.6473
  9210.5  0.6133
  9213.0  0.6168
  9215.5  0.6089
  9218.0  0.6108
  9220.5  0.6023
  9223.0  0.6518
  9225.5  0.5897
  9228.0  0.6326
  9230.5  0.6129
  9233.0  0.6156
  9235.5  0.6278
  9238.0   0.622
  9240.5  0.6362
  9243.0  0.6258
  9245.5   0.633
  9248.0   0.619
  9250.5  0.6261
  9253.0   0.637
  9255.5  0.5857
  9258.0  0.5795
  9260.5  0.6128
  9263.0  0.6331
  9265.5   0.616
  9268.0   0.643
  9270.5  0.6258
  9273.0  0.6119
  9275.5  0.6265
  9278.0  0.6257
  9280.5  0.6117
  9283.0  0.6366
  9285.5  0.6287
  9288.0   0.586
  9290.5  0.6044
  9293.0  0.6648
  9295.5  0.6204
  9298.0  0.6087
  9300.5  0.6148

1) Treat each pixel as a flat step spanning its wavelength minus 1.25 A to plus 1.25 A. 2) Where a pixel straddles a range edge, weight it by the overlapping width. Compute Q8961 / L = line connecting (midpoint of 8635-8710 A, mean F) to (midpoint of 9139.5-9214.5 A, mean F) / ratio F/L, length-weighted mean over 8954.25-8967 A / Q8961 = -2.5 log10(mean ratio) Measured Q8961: -0.09 mag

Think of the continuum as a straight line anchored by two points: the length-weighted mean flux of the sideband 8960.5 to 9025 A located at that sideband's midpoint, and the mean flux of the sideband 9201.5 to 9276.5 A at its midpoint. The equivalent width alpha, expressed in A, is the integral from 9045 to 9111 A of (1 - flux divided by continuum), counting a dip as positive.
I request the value -1.3 A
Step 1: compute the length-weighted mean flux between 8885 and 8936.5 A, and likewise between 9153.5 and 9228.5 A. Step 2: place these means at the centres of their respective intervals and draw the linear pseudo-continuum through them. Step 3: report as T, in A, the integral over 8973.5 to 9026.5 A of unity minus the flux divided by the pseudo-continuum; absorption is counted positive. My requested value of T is 0.7 A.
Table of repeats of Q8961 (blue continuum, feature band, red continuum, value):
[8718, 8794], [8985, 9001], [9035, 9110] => 0.00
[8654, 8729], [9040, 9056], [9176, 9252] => -0.06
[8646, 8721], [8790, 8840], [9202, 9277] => -0.03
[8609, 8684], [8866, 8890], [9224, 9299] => -0.04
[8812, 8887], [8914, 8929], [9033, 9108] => 0.00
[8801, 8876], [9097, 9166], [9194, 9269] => -0.02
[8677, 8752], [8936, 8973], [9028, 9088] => -0.02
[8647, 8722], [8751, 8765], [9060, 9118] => -0.02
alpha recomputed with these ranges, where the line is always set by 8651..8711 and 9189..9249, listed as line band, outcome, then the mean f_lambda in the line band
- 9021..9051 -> -1.3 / 0.679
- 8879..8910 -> -1.5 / 0.7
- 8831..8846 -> -1.0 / 0.717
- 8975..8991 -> -0.7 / 0.684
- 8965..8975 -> -0.4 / 0.681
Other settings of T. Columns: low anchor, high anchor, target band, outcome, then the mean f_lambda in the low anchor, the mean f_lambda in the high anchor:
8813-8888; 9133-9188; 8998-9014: 0.7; 0.707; 0.647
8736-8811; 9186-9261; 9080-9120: -0.6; 0.698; 0.625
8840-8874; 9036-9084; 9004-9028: 1.1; 0.705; 0.678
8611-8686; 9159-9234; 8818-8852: -1.4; 0.706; 0.635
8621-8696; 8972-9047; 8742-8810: -0.7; 0.7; 0.673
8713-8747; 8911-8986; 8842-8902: -0.4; 0.711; 0.695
